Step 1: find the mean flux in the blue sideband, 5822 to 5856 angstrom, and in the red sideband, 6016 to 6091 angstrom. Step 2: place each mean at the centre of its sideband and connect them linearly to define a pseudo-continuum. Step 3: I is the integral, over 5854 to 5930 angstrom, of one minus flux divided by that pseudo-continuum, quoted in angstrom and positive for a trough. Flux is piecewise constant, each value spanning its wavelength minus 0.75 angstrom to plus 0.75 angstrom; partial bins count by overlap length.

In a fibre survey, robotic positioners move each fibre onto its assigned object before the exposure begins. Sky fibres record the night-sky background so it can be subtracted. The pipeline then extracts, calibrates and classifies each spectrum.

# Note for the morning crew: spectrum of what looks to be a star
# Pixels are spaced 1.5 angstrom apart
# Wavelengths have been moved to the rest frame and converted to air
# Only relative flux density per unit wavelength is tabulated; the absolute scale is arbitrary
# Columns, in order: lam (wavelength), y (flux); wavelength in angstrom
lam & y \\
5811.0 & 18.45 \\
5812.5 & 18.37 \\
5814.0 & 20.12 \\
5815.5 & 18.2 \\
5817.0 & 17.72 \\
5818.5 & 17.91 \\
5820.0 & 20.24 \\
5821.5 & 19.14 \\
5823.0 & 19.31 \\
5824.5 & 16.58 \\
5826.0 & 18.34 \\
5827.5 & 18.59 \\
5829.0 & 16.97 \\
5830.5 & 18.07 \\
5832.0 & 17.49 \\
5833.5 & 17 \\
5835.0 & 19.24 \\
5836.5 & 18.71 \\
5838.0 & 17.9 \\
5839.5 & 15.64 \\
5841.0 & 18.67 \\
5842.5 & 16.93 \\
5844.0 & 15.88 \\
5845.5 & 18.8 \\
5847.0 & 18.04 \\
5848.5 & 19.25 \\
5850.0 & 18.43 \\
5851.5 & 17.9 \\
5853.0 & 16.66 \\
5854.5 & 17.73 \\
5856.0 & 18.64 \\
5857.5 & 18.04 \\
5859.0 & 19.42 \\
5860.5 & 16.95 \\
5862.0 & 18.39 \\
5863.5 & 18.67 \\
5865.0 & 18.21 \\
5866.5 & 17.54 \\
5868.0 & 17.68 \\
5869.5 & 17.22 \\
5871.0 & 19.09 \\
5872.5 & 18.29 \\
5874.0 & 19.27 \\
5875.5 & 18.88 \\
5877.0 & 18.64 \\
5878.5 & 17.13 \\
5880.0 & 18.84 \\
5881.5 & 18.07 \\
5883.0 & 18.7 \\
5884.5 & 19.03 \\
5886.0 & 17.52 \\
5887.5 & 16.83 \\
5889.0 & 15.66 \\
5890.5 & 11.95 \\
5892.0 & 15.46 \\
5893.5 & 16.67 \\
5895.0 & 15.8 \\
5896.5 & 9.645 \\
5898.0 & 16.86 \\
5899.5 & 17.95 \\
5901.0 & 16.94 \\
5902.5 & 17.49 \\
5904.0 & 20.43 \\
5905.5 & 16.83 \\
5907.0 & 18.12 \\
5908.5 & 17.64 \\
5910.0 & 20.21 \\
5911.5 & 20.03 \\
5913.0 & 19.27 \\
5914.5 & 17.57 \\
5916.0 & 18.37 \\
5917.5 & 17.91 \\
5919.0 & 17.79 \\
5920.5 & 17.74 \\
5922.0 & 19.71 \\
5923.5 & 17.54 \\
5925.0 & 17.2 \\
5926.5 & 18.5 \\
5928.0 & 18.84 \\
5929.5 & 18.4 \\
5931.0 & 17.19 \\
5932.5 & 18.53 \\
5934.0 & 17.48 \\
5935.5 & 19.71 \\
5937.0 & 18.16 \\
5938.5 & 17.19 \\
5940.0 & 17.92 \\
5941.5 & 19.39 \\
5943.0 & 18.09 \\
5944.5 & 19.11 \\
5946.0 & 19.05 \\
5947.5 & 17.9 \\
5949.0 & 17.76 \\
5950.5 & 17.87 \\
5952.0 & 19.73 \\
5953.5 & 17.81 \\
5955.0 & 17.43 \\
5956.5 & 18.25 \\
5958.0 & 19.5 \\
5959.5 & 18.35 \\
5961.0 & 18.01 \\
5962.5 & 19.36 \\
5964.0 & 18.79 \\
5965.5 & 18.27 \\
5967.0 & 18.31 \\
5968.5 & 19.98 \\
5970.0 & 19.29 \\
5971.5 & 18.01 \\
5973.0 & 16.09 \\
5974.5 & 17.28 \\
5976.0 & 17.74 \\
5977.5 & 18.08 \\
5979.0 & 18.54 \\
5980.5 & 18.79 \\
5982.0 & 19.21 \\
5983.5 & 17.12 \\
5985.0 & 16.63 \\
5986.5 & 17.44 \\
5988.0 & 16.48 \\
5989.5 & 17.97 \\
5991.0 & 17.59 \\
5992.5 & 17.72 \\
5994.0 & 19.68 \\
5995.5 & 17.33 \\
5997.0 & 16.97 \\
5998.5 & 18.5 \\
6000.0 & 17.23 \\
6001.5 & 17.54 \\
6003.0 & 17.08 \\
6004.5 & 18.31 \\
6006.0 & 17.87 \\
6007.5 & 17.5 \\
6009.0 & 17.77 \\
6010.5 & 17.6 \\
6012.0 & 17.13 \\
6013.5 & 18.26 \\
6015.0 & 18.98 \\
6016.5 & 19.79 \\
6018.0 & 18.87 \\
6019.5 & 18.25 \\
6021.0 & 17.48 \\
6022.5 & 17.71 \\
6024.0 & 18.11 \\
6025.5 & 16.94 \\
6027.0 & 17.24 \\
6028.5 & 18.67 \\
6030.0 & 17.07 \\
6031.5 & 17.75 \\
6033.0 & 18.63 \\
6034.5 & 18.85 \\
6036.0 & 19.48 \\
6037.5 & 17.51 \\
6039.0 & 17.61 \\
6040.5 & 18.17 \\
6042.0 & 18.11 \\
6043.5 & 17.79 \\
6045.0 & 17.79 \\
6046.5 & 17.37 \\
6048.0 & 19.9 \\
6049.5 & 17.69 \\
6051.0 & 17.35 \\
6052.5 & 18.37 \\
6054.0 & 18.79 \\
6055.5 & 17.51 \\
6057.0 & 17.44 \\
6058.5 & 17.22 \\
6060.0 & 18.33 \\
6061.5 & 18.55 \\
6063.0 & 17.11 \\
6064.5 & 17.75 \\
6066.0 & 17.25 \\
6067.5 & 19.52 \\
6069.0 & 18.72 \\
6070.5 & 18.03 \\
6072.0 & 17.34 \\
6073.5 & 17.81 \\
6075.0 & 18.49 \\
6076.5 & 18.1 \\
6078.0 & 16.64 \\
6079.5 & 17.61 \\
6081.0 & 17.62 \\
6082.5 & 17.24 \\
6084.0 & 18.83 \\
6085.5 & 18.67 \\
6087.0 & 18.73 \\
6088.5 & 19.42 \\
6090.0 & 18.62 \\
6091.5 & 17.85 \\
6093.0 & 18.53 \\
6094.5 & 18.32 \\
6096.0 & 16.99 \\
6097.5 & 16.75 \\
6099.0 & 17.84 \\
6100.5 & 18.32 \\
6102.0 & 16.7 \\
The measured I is 0.7 angstrom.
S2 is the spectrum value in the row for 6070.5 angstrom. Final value 18.03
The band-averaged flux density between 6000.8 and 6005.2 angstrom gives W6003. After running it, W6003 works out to 17.6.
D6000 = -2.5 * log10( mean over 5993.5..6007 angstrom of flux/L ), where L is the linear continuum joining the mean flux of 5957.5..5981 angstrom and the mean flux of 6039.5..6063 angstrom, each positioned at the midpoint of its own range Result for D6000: 0.03 mag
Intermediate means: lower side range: 18.4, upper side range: 18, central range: 17.8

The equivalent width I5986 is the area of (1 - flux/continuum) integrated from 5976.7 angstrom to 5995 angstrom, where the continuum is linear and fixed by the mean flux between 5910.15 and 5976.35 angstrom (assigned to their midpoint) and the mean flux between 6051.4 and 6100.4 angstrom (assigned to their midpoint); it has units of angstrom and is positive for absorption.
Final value 0.3 angstrom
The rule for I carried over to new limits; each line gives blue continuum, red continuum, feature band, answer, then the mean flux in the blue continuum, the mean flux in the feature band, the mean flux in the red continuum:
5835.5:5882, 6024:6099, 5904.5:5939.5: -0.5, 18.1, 18.3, 18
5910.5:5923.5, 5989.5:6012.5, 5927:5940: 0.1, 18.5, 18.2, 17.7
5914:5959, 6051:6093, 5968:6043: 0.8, 18.3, 18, 18.1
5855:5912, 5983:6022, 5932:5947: -0.6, 17.6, 18.5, 17.8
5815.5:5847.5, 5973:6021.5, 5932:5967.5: -1.0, 18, 18.4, 17.9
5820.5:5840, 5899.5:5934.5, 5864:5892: 0.7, 18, 17.6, 18.2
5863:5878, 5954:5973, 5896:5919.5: 0.8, 18.3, 17.8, 18.5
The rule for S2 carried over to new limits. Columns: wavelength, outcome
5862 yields 18.39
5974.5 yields 17.28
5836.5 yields 18.71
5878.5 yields 17.13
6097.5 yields 16.75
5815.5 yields 18.2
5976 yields 17.74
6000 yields 17.23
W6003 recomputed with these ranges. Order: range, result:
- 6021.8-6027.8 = 17.5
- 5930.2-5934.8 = 17.8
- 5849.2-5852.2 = 18.2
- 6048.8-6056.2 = 17.9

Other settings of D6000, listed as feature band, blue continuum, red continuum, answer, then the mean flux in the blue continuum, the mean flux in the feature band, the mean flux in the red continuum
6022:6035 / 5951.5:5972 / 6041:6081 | 0.018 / 18.6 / 17.9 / 17.9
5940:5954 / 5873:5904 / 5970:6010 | -0.066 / 17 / 18.5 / 17.7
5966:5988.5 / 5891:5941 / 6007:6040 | -0.003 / 17.7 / 18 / 18.1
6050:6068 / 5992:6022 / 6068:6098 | 0.007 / 18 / 17.9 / 18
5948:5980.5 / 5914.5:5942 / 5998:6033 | -0.015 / 18.2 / 18.3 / 17.9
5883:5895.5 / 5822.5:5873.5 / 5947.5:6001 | 0.109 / 17.9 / 16.3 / 18.1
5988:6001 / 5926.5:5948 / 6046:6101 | 0.026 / 18.4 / 17.8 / 18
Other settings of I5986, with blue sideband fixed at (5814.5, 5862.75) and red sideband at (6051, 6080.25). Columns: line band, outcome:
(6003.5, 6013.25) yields 0.13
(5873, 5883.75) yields -0.29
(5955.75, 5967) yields -0.41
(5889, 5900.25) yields 1.91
